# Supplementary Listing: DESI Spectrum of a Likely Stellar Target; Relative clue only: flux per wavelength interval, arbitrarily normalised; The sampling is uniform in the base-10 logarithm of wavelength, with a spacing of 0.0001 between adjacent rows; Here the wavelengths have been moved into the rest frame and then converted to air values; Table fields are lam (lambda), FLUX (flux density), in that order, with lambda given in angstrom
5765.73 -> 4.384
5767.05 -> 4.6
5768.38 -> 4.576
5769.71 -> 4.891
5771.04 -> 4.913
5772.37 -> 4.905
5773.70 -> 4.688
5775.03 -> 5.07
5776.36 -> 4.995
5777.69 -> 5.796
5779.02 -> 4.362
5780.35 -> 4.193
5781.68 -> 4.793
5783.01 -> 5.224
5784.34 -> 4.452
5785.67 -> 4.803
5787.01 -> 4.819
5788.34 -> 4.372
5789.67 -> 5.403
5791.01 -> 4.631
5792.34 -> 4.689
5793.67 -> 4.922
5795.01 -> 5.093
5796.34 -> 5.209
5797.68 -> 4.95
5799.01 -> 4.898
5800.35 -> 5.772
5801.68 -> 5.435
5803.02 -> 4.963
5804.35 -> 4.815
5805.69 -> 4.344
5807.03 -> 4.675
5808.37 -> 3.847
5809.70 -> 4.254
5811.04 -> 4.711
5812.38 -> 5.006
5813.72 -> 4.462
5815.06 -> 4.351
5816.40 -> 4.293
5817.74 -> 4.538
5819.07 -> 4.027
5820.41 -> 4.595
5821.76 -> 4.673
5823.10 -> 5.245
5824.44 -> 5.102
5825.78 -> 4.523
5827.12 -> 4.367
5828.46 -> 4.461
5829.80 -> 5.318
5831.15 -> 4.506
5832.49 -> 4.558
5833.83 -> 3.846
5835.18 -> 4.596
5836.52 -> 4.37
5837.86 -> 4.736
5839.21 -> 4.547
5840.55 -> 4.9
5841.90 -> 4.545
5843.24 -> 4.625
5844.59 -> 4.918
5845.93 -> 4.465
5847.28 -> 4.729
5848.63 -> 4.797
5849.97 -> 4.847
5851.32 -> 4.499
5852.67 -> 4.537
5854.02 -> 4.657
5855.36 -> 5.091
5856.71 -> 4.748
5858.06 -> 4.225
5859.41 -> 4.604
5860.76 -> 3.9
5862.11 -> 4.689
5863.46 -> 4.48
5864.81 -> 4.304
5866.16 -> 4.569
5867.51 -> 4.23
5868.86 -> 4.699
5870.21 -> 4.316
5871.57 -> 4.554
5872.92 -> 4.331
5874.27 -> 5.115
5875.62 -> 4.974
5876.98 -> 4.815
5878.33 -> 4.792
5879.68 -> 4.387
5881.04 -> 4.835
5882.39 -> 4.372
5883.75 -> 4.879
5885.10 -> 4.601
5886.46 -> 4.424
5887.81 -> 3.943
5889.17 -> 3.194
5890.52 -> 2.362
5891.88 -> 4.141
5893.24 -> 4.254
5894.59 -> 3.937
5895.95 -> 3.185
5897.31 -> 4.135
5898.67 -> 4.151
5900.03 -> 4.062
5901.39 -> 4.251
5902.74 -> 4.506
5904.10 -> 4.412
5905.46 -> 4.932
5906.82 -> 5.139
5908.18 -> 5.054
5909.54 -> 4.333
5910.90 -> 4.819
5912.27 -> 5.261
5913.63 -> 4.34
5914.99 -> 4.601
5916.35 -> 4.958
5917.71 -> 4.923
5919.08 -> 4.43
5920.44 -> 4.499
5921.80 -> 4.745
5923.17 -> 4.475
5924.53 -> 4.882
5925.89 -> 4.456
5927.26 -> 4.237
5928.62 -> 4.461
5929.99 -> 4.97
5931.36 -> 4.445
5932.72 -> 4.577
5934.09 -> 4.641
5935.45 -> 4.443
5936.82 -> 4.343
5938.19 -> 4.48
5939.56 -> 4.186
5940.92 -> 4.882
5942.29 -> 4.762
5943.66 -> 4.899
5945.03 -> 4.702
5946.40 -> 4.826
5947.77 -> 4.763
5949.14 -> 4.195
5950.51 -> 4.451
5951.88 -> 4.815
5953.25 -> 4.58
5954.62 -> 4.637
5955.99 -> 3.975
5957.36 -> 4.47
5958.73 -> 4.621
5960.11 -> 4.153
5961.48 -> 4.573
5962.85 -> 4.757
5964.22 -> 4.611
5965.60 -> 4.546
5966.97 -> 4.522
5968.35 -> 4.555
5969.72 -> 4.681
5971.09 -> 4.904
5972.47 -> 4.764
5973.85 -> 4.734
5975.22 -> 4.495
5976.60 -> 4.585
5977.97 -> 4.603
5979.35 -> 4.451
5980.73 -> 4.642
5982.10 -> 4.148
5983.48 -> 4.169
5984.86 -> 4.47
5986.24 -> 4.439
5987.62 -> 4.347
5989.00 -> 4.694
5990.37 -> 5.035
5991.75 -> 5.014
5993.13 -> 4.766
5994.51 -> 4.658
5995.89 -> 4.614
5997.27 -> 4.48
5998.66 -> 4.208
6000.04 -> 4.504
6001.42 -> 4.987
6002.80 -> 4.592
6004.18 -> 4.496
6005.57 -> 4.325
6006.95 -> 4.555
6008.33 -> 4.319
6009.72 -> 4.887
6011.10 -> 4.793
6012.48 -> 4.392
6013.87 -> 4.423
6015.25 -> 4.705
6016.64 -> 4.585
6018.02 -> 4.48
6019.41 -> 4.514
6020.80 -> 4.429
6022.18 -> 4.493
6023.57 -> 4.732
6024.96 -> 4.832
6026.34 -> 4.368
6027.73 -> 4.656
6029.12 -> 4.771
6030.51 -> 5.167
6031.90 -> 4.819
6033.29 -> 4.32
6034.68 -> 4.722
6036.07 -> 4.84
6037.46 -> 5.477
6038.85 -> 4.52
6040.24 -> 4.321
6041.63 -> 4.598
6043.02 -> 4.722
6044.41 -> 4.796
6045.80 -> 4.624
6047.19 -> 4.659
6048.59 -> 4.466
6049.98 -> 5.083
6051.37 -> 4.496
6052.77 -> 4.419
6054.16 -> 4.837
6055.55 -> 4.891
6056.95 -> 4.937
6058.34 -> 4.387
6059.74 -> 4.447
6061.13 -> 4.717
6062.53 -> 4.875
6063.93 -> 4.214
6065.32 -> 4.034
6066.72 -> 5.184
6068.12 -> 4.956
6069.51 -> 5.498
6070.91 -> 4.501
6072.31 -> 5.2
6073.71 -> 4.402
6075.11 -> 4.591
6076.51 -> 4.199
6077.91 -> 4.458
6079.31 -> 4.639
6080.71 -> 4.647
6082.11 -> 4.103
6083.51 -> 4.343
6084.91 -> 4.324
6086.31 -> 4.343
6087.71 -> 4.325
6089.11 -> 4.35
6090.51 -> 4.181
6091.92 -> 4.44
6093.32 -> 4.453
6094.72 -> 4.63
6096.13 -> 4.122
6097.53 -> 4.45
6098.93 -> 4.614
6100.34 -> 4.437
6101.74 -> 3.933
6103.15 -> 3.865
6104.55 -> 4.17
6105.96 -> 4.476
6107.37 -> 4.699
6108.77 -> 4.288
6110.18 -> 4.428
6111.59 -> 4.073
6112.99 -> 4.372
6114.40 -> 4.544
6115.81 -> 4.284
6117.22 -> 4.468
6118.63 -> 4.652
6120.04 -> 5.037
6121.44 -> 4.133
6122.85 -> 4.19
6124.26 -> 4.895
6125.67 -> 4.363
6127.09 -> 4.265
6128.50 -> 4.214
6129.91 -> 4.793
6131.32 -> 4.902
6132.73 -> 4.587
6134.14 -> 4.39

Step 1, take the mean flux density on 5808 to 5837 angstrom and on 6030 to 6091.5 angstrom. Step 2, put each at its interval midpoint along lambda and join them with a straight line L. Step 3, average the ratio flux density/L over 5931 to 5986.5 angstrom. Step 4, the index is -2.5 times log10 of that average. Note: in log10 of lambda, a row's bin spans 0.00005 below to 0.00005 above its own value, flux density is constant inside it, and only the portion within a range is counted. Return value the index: 0.01 mag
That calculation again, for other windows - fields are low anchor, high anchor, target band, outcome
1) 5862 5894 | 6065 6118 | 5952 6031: -0.04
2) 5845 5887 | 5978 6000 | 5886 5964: 0.03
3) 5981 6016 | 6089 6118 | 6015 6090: -0.04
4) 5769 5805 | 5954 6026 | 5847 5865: 0.05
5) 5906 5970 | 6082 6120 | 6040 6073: -0.07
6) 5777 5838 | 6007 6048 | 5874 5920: 0.06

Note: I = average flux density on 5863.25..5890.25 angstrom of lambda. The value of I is 4.46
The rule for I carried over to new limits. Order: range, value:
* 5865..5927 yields 4.45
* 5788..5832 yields 4.74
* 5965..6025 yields 4.58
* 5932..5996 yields 4.58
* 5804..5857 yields 4.6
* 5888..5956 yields 4.46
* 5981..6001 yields 4.55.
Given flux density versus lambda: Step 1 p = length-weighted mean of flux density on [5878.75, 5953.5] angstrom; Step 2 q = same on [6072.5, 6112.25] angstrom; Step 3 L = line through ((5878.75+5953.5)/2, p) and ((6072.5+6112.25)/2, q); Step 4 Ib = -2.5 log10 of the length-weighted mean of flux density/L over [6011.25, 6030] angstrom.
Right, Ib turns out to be -0.04 mag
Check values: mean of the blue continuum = 4.47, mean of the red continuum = 4.37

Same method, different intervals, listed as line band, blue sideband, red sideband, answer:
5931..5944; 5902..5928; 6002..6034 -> 0.024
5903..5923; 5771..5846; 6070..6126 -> -0.027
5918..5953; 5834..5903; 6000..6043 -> -0.017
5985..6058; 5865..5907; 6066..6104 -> -0.051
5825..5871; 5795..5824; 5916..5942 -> 0.027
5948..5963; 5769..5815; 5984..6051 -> 0.051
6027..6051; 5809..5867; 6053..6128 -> -0.054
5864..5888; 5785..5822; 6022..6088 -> 0.031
